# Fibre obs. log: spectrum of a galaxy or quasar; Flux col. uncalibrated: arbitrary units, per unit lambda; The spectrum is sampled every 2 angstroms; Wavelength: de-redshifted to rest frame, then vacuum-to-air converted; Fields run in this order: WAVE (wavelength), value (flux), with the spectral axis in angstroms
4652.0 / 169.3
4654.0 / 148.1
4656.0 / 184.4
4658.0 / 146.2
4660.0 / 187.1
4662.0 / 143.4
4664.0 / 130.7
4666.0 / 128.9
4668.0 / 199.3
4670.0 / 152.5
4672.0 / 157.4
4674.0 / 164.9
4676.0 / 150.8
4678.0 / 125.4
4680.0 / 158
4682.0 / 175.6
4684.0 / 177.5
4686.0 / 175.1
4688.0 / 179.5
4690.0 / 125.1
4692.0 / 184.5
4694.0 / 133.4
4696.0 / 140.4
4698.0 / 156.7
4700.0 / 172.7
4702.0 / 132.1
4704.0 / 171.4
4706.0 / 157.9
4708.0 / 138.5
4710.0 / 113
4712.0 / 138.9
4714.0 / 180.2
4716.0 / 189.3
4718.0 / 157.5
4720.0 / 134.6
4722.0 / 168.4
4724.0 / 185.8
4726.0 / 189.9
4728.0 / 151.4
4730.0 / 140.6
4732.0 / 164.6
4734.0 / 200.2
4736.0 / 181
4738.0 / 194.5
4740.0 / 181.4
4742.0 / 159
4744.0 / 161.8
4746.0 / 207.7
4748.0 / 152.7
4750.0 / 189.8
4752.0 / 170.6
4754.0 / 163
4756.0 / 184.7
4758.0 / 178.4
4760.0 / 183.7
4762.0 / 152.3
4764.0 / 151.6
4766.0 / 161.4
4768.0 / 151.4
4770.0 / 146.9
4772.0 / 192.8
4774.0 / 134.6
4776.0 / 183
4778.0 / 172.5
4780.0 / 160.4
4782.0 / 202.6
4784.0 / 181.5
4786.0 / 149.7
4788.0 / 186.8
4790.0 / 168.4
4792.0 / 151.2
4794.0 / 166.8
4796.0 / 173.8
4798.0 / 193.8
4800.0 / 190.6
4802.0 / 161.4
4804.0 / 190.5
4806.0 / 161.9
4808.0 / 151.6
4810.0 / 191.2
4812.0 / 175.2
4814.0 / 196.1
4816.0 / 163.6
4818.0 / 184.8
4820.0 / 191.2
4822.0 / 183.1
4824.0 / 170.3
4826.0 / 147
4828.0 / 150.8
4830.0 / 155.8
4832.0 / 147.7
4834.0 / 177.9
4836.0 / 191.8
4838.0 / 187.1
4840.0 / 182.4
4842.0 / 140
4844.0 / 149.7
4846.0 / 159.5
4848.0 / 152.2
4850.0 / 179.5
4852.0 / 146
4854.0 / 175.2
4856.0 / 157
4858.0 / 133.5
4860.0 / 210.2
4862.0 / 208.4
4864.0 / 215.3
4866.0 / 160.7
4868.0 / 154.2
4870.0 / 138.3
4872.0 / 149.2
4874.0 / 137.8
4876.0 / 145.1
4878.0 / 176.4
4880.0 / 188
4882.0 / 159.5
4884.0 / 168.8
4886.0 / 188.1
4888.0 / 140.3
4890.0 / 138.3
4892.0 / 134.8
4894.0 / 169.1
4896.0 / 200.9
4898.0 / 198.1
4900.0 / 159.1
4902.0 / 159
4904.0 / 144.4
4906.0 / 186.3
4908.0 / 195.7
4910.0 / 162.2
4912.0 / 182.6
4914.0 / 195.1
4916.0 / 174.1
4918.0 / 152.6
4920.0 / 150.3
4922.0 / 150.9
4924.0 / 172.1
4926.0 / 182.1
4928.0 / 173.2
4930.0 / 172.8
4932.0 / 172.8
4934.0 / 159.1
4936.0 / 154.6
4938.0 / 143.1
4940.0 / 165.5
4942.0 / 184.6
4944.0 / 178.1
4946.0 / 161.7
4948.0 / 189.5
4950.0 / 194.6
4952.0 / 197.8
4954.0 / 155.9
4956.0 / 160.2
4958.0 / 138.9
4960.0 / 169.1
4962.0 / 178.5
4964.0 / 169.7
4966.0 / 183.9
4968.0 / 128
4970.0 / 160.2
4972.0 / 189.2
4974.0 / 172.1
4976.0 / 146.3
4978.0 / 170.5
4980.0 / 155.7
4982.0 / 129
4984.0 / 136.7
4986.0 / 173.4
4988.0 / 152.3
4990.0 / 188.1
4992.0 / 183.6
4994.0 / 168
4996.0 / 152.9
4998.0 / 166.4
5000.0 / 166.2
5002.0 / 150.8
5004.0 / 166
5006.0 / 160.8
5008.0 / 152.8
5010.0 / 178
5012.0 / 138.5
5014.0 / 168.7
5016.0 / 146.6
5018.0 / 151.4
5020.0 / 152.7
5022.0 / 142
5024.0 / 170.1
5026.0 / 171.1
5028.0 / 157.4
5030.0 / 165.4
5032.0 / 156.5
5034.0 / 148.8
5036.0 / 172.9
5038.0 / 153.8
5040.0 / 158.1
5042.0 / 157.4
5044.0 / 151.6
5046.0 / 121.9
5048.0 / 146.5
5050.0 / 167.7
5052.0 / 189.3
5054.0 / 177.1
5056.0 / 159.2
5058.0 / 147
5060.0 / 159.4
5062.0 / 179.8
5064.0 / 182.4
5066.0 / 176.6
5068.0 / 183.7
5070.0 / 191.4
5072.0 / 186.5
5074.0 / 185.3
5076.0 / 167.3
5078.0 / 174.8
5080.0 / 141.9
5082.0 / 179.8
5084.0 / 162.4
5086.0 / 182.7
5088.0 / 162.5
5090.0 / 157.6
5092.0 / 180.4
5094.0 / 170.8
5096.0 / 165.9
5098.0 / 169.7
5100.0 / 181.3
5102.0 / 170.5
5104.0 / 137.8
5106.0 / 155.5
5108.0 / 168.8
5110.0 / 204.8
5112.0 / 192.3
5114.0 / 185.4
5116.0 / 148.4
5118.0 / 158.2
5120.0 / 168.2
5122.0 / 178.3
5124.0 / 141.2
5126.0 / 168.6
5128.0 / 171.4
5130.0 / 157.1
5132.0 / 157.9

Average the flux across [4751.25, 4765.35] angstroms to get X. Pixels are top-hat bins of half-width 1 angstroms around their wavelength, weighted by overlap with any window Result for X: 169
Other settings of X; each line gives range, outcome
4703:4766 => 167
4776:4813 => 174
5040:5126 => 168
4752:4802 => 170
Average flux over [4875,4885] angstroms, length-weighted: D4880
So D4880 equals 168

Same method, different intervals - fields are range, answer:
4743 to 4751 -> 178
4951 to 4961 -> 164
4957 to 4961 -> 154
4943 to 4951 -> 181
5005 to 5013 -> 158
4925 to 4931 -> 176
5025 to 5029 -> 164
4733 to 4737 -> 191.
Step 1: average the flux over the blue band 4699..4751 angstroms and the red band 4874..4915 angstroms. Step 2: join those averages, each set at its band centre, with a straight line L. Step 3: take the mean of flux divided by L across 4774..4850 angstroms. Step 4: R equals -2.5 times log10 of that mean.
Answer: -0.023 mag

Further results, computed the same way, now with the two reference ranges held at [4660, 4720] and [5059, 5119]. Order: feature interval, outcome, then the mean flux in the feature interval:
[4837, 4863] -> -0.04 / 168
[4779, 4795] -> -0.07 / 171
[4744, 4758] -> -0.12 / 177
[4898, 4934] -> -0.03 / 170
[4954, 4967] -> 0.01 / 166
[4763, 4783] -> -0.04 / 166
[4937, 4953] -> -0.07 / 177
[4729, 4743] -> -0.11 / 174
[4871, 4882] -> 0.03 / 159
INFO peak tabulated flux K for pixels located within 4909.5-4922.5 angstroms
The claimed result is 195.1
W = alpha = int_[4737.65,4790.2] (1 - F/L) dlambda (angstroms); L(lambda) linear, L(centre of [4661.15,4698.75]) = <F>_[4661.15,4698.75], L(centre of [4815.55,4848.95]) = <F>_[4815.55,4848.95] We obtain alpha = -3.0 angstroms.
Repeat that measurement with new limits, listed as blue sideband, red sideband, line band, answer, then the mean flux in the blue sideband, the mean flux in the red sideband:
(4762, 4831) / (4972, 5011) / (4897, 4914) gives -0.92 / 170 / 162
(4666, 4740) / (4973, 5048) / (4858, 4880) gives -1.26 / 161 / 158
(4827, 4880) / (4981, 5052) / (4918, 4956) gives -1.79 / 165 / 158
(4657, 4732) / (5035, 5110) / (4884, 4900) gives -0.40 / 157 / 167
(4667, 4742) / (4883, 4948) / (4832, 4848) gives -0.13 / 162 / 168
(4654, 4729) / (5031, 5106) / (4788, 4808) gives -1.53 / 158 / 166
